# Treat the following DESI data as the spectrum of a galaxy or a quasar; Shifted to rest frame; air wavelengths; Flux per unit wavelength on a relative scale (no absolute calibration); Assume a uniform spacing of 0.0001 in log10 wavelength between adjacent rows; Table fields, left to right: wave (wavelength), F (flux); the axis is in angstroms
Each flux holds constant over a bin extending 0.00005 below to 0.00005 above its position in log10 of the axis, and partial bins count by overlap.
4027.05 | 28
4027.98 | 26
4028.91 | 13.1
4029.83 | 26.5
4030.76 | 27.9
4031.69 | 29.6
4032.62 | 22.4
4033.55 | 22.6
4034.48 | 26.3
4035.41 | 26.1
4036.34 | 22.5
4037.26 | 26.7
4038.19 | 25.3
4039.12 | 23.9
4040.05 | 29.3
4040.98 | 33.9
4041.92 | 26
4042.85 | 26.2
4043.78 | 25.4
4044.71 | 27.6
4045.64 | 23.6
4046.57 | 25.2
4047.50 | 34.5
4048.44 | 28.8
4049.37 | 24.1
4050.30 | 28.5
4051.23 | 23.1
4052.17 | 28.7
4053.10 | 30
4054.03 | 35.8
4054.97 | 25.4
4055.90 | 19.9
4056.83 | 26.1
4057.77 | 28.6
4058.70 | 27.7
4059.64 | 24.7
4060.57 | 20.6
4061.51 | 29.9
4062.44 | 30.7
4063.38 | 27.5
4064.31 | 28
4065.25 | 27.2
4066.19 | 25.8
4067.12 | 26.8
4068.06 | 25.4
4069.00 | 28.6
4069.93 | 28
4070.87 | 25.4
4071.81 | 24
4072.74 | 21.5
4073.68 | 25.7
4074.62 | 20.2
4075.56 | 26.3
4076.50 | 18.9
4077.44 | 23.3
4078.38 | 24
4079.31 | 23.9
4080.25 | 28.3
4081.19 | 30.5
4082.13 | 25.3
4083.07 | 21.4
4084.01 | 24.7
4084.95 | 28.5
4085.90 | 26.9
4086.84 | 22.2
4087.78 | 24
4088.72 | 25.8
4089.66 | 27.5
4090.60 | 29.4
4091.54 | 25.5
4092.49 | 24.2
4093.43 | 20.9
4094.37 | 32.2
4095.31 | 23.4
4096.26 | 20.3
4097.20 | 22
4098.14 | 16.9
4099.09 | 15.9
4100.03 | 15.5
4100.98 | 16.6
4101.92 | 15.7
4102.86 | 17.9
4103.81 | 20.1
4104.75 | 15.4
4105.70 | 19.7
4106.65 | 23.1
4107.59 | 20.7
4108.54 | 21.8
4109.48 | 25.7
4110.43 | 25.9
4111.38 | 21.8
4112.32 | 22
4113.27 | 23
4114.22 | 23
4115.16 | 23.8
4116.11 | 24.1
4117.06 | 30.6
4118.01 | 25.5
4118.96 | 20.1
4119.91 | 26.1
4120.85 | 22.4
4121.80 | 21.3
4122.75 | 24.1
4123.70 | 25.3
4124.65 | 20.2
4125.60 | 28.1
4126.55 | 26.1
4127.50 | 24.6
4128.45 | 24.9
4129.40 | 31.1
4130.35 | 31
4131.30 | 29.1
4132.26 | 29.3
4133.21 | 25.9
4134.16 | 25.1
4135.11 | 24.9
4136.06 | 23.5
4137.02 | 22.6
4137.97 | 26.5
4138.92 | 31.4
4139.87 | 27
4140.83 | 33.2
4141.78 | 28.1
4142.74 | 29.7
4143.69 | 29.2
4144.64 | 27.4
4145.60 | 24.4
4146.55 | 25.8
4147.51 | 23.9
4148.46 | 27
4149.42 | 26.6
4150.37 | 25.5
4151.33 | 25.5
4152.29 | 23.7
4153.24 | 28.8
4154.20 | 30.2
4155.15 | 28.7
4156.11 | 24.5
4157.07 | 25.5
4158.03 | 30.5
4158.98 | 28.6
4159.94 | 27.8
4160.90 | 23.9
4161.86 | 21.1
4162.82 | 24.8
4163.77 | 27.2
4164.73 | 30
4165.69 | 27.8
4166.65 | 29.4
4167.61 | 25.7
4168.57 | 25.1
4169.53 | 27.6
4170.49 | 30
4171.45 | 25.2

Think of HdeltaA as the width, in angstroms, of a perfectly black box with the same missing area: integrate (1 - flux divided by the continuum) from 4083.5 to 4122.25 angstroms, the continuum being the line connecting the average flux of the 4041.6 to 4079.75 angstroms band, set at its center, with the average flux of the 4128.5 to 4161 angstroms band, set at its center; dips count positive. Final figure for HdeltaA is 5.7 angstroms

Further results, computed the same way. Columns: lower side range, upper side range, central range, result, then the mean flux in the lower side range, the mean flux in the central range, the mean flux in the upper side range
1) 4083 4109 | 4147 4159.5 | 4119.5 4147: -1.4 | 22.1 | 26.5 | 26.8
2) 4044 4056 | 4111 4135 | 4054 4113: 5.5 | 27.5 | 24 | 25.2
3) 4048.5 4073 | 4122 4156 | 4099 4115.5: 3.8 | 26.7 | 20.5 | 26.7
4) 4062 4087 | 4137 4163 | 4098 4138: 4.8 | 25.5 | 23.2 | 27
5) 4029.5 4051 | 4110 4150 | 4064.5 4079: 0.9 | 26.6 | 24.8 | 25.9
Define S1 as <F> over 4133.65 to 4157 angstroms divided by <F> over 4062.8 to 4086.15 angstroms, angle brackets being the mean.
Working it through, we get 1.1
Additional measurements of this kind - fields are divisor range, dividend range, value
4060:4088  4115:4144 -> 1.03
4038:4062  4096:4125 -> 0.80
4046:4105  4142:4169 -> 1.08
